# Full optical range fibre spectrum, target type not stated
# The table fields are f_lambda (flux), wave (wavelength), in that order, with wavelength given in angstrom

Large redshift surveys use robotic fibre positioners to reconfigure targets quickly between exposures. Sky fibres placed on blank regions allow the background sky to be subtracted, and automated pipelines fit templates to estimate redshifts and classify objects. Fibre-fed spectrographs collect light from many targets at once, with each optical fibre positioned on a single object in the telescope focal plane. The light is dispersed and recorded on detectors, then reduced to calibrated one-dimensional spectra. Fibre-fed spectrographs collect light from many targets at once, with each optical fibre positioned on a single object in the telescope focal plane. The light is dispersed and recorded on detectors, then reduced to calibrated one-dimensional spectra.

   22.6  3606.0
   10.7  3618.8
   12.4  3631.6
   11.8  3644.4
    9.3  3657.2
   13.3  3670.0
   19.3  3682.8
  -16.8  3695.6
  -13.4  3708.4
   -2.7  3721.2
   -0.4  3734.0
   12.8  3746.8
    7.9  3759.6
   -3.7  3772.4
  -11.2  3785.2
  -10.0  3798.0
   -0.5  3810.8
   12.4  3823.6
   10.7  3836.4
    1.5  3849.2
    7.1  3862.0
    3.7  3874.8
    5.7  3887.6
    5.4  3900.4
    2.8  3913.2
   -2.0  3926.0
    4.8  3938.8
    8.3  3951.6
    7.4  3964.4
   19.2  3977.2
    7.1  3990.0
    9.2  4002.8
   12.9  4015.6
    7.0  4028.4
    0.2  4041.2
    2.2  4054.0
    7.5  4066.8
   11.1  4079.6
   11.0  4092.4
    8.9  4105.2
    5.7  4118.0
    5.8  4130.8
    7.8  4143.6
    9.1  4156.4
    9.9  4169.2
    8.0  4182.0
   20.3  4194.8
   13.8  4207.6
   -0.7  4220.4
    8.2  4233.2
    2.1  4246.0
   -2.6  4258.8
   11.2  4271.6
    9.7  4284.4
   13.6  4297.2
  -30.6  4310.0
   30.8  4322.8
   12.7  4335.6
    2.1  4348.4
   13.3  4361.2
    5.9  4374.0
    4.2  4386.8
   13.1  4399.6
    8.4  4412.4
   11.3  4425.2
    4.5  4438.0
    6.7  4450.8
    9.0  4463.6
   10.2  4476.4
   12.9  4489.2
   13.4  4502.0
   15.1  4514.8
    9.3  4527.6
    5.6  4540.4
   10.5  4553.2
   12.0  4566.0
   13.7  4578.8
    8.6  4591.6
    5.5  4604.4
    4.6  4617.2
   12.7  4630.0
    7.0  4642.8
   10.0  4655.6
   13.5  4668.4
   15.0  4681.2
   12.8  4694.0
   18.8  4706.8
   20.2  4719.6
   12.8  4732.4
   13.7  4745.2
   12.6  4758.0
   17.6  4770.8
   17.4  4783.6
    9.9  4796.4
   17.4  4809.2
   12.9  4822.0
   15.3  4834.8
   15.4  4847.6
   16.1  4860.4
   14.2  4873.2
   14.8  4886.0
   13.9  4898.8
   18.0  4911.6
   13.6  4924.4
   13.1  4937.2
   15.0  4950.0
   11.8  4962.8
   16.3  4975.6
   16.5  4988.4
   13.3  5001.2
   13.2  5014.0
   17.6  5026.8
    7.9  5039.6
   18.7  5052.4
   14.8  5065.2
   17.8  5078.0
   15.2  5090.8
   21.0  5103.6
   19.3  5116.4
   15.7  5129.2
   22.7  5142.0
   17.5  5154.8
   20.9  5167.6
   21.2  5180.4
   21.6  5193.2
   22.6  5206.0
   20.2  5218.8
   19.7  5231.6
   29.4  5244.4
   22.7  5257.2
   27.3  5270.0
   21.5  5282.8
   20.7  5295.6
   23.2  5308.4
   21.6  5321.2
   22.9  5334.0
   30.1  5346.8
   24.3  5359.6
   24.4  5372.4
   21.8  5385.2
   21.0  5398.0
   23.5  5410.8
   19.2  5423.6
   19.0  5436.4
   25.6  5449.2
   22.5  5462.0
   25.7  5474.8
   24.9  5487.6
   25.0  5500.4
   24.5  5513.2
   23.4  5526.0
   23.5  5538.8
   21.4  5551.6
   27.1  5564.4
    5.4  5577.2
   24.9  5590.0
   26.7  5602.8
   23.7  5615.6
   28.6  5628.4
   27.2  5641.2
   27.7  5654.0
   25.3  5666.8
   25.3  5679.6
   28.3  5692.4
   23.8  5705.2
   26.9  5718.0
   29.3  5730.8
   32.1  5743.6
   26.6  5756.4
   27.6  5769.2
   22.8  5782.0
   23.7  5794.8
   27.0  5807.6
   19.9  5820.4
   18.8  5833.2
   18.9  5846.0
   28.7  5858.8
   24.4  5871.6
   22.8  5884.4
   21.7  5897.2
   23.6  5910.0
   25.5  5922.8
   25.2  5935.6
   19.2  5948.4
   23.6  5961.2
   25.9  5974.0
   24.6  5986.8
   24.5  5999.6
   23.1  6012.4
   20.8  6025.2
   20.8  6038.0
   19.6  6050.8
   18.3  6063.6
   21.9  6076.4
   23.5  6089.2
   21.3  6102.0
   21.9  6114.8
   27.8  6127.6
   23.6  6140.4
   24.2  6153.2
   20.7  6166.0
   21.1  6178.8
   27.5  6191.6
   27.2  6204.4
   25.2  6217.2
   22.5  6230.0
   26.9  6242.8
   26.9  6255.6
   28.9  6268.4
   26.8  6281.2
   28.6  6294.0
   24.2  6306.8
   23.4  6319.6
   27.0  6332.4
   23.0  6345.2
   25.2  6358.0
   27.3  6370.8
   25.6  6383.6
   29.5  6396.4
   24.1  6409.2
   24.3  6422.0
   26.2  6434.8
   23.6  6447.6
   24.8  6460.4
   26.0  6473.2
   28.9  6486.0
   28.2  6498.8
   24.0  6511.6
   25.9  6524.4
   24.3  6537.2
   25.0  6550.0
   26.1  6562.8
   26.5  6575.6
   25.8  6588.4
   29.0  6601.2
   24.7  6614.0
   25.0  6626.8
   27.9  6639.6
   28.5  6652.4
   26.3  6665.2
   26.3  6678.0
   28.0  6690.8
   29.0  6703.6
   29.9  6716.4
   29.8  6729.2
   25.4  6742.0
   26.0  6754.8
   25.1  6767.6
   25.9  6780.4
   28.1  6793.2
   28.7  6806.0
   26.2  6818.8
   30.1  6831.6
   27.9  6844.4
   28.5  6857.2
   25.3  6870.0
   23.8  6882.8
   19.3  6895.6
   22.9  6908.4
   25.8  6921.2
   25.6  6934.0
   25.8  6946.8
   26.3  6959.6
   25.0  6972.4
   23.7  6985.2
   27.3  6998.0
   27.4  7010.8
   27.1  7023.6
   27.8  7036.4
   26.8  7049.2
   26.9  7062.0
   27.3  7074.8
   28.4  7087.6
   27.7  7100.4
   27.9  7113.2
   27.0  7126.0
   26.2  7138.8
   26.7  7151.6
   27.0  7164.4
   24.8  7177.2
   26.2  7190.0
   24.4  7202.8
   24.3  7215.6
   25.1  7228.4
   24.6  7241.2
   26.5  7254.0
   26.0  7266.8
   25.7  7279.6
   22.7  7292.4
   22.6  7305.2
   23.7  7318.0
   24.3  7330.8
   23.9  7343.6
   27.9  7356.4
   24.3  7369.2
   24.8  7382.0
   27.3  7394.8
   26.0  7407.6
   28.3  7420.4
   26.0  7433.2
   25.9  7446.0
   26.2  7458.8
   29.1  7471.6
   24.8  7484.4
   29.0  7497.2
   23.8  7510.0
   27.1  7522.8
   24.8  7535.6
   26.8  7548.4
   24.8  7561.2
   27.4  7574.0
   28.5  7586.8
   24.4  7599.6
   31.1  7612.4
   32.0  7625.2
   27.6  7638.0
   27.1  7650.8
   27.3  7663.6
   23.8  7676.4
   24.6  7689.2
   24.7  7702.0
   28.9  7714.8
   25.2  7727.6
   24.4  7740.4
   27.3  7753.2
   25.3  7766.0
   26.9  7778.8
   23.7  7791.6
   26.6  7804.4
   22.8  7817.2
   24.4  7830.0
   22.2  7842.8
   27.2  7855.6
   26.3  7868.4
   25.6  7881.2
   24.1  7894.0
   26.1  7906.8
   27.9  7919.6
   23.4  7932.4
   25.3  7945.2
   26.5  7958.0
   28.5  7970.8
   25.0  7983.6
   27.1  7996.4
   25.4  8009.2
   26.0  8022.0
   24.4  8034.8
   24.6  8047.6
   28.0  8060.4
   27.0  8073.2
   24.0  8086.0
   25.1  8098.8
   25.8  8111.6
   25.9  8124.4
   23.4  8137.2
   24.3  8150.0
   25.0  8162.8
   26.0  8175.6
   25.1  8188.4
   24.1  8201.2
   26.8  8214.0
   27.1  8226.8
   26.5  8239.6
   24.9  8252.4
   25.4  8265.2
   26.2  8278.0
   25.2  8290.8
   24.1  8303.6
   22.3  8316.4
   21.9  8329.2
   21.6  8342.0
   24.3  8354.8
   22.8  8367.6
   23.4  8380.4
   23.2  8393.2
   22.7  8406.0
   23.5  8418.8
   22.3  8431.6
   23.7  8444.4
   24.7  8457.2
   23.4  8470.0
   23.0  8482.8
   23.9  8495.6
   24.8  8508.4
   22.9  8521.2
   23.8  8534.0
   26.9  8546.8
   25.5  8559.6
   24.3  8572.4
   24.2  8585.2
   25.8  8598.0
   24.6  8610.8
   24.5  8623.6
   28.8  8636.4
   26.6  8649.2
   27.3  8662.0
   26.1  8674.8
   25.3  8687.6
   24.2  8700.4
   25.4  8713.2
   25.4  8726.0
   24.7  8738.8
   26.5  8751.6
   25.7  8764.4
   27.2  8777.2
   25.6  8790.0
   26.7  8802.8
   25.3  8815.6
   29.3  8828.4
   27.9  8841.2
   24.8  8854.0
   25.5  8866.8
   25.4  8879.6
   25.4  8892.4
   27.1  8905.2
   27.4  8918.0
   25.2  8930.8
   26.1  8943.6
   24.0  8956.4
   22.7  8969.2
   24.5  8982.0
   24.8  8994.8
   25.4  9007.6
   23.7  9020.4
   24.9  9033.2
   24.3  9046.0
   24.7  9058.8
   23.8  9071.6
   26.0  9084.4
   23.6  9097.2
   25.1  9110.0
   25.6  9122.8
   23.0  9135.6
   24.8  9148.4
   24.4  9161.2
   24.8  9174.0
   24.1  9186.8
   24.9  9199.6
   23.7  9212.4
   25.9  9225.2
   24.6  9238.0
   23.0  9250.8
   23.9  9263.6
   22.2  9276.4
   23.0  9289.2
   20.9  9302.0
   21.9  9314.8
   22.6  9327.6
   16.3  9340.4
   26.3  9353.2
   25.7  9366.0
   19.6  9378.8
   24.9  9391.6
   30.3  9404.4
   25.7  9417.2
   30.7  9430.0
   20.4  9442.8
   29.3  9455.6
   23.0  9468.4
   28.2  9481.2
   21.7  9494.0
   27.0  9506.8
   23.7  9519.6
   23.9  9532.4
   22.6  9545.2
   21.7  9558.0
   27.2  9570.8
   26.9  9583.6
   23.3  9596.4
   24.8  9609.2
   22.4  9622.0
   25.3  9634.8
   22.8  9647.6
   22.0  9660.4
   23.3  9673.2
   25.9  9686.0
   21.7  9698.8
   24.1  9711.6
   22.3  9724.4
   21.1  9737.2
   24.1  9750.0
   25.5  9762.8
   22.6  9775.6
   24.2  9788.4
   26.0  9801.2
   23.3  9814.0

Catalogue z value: 0.170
